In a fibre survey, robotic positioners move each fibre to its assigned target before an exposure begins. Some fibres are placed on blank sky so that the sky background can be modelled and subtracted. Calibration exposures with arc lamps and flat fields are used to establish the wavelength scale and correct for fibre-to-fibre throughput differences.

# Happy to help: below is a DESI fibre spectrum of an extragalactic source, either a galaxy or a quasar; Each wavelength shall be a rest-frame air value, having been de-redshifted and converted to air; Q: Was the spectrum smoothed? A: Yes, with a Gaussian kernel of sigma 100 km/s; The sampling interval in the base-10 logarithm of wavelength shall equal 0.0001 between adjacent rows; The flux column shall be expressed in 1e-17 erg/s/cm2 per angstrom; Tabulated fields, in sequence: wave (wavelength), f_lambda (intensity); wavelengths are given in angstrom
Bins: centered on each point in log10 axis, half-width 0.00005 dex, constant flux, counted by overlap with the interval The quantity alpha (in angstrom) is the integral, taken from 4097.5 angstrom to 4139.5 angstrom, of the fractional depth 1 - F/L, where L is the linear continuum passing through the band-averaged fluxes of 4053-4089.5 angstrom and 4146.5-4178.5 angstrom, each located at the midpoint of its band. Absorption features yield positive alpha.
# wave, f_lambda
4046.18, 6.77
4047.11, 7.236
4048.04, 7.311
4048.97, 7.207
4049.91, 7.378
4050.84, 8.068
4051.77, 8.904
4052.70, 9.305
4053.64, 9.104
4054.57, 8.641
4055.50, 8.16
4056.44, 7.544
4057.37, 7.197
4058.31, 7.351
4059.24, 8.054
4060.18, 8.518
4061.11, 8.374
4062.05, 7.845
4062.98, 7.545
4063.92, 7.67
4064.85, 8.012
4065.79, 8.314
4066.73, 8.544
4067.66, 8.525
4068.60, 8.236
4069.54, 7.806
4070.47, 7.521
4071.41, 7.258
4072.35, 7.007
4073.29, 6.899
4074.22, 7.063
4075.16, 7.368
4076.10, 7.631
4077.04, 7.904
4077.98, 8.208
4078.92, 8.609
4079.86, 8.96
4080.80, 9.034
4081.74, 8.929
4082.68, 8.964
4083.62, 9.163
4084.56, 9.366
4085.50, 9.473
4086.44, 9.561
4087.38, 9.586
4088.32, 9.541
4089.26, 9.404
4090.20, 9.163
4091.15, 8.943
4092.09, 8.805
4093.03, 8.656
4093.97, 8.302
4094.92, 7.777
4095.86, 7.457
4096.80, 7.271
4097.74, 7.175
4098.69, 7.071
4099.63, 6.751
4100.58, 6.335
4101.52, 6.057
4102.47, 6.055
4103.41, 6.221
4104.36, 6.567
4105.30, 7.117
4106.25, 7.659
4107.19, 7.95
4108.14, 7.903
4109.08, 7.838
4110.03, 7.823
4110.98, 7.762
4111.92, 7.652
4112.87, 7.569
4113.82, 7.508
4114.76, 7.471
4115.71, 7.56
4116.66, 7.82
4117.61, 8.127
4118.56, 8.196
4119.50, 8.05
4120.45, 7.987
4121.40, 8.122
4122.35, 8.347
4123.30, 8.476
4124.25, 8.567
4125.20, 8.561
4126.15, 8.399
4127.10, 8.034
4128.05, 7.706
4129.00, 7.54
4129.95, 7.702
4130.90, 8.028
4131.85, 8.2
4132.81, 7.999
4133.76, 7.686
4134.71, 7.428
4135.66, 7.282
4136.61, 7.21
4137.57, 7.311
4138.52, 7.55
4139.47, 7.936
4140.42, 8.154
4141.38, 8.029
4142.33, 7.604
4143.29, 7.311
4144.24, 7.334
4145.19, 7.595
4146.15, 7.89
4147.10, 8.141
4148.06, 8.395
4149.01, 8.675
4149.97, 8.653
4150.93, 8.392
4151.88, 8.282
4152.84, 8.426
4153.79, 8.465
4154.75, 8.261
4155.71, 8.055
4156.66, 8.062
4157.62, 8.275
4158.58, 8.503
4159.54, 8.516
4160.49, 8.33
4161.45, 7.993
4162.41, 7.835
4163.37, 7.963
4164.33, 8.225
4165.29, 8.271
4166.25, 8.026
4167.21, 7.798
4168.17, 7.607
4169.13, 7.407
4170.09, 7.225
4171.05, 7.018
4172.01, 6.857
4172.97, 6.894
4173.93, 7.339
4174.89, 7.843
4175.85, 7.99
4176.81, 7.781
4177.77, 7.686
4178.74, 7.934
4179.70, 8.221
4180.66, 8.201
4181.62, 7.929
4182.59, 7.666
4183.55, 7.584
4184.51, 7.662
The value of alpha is 2.6 angstrom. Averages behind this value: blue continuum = 8.28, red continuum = 7.97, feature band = 7.61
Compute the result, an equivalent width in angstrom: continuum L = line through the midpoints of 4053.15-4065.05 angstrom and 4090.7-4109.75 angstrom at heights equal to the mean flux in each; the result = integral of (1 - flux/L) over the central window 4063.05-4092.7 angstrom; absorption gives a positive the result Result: -2.7 angstrom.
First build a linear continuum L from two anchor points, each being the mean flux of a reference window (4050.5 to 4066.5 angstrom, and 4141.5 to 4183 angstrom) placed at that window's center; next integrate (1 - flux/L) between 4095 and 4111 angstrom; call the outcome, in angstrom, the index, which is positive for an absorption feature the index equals 1.9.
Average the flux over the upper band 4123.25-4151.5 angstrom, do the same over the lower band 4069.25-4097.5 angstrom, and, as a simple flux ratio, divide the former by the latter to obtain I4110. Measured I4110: 0.94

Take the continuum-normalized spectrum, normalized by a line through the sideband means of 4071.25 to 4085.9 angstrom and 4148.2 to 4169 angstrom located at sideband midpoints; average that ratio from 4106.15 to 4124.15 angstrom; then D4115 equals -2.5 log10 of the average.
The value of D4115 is 0.04 mag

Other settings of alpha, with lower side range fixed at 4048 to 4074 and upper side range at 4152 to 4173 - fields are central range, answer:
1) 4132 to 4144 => 0.5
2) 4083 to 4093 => -1.7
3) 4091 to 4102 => 0.6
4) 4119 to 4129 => -0.3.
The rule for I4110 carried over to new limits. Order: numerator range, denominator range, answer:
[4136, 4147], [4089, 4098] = 0.92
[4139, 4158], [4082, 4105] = 1.00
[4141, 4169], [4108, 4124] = 1.02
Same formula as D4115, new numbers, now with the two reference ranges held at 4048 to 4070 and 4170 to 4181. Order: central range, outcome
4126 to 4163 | -0.04 mag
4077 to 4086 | -0.12 mag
